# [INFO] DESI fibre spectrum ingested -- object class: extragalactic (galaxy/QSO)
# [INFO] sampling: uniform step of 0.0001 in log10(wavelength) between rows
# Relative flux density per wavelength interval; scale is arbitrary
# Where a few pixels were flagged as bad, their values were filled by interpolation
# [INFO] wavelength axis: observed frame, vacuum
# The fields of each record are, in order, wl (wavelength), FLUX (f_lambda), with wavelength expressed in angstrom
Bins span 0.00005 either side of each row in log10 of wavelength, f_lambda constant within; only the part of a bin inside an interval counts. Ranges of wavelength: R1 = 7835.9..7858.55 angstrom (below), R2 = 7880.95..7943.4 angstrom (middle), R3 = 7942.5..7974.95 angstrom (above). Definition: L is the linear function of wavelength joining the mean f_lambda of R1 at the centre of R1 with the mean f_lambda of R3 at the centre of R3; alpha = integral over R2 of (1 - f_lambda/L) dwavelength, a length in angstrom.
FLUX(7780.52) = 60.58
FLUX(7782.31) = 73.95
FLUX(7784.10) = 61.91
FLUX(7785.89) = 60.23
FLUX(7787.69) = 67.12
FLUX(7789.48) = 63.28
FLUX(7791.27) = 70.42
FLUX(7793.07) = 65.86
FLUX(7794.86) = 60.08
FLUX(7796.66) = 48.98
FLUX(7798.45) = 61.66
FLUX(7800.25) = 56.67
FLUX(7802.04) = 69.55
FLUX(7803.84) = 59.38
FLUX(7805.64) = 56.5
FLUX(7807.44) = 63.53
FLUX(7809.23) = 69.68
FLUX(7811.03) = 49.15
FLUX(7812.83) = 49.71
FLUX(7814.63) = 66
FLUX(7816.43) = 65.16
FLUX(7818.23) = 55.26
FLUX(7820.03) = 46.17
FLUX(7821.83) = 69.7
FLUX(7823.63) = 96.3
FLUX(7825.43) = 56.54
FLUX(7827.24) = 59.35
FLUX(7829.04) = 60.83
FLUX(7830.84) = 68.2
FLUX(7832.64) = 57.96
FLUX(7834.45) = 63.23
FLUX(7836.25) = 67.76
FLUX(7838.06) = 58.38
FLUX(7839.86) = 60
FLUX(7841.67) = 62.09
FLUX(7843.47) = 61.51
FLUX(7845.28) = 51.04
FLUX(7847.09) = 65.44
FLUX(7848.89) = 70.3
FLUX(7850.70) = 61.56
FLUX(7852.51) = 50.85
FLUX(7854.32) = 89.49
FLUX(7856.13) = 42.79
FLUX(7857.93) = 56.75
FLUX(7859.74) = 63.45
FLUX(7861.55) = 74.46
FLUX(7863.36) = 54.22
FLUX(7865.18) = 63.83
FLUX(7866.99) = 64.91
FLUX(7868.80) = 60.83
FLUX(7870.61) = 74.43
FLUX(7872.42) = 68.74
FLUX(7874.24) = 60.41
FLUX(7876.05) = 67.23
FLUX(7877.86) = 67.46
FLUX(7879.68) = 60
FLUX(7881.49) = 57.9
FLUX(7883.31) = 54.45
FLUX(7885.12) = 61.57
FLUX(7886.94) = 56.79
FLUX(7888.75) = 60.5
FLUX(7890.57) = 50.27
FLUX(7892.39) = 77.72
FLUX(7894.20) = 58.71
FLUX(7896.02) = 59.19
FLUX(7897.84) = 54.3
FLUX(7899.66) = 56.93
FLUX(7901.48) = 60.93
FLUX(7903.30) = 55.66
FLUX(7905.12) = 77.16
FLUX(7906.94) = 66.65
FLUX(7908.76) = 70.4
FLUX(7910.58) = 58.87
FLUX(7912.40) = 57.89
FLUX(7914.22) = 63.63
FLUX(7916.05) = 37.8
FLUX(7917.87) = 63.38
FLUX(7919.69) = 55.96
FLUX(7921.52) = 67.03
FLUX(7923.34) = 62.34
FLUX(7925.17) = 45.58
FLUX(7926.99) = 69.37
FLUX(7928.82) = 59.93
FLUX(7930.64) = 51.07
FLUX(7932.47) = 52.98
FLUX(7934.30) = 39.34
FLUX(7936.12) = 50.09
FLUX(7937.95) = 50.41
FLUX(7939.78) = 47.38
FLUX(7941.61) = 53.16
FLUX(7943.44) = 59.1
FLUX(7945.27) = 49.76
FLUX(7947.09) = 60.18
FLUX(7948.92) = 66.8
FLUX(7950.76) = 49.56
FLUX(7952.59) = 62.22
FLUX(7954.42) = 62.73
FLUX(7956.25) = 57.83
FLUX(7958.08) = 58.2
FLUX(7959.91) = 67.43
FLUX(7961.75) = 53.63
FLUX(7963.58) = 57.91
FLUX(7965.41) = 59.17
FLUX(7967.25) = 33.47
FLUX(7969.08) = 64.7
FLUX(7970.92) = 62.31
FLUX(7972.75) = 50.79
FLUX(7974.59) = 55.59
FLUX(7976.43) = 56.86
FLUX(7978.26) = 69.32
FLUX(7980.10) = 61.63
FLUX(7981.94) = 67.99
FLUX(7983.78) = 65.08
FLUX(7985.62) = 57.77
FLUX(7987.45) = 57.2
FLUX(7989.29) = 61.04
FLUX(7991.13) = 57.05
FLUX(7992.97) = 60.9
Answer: 1.3 angstrom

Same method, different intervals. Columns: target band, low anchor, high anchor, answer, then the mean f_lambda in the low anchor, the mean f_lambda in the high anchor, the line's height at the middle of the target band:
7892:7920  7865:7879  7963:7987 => 1.3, 66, 58.7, 63.6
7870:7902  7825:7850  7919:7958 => -1.3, 61.7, 55.9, 58.9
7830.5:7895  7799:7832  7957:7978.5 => -1.9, 62.1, 57.1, 60.5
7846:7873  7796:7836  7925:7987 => -1.8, 61.5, 56.9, 60.1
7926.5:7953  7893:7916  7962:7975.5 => 1.5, 61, 54.8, 57.6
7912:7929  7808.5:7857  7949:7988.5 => 0.5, 62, 58.8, 59.9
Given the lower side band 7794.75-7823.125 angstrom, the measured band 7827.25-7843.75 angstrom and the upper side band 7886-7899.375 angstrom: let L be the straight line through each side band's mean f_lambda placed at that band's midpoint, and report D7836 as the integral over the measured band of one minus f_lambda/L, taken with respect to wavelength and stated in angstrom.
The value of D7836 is -0.7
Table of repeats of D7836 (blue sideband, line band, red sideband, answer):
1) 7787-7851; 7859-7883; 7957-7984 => -1.3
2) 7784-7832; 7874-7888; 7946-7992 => 0.0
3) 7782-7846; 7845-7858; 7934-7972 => -0.3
